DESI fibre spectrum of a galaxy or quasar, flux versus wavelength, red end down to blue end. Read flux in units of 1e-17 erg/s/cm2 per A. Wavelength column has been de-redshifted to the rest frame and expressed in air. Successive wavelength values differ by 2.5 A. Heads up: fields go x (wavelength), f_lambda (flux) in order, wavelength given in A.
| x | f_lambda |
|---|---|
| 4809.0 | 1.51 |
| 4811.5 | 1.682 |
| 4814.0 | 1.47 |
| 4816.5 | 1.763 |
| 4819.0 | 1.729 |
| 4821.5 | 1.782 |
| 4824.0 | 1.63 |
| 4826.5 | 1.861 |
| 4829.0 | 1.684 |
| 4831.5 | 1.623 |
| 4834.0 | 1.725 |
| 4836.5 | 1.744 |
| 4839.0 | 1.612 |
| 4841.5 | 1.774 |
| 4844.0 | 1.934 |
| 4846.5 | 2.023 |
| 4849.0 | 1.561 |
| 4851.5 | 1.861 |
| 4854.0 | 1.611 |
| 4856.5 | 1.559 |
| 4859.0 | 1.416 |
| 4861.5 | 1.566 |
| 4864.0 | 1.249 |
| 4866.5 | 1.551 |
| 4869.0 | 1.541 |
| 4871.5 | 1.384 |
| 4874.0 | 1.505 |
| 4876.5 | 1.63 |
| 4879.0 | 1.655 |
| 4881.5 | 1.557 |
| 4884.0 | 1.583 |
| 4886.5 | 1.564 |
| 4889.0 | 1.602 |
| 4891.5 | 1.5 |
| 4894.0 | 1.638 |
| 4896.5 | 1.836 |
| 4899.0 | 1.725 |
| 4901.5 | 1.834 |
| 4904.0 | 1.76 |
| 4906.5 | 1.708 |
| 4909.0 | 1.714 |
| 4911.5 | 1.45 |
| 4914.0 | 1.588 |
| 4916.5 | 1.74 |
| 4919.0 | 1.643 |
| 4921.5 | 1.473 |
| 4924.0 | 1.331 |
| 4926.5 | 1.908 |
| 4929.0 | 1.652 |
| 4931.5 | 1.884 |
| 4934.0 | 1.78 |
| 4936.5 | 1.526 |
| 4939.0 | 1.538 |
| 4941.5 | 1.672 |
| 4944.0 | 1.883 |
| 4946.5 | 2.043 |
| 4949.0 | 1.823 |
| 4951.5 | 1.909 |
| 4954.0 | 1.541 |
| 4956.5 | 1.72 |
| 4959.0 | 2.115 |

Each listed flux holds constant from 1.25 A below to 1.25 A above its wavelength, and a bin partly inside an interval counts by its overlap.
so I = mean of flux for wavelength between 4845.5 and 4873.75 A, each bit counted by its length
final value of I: 1.57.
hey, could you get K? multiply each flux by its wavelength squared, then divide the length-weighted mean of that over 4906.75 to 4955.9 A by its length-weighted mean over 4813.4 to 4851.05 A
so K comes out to 1.01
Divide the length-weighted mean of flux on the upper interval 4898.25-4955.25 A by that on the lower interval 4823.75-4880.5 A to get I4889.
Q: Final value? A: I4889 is 1.0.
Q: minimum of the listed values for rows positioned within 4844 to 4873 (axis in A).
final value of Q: 1.249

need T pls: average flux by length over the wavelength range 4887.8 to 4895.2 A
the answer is 1.58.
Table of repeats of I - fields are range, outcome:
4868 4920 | 1.63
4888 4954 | 1.7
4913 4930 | 1.62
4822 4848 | 1.76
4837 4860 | 1.71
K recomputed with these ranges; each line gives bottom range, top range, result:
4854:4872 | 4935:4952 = 1.23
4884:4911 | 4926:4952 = 1.08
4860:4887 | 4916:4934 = 1.12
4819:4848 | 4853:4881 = 0.87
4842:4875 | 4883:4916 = 1.05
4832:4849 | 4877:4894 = 0.91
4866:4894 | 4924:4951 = 1.15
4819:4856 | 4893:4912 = 1.01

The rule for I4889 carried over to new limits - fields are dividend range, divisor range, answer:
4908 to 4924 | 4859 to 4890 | 1.03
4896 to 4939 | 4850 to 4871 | 1.09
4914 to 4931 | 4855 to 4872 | 1.11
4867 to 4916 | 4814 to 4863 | 0.95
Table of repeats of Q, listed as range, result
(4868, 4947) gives 1.331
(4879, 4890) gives 1.557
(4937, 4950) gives 1.538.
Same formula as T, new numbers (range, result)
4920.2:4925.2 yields 1.41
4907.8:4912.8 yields 1.58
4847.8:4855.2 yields 1.68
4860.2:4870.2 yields 1.48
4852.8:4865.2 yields 1.48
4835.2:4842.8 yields 1.71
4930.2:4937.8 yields 1.73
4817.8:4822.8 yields 1.75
